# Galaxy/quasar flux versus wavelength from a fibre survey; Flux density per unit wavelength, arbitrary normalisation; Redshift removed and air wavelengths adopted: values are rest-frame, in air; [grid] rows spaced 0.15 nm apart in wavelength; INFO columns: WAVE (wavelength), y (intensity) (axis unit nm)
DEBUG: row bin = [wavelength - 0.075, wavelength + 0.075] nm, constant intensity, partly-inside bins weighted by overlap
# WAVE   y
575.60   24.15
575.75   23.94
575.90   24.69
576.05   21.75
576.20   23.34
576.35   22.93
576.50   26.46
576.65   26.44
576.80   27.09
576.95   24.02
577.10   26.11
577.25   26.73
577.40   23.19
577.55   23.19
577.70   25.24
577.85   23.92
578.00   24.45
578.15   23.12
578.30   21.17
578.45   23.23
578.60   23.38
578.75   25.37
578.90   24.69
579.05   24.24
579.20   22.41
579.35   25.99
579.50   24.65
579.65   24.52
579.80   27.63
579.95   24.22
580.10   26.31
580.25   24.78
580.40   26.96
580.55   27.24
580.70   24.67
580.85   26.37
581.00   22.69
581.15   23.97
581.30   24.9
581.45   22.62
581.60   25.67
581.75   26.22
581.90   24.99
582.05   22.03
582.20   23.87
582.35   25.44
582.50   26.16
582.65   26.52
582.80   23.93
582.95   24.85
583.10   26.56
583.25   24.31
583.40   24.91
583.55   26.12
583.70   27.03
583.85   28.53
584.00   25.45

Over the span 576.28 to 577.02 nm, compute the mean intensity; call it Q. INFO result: 25.4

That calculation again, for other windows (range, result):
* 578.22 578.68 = 22.6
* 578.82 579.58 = 24.4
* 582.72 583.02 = 24.4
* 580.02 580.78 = 26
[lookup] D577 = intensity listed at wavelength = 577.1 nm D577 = 26.11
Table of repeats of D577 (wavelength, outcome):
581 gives 22.69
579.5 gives 24.65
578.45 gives 23.23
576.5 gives 26.46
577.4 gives 23.19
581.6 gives 25.67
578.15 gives 23.12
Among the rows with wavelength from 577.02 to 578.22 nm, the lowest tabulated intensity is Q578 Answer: 23.12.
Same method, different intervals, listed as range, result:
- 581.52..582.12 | 22.03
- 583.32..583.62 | 24.91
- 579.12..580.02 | 22.41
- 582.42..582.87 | 23.93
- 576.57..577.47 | 23.19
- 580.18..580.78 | 24.67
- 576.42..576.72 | 26.44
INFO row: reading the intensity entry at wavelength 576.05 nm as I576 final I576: 21.75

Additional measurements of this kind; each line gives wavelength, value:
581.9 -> 24.99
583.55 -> 26.12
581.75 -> 26.22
